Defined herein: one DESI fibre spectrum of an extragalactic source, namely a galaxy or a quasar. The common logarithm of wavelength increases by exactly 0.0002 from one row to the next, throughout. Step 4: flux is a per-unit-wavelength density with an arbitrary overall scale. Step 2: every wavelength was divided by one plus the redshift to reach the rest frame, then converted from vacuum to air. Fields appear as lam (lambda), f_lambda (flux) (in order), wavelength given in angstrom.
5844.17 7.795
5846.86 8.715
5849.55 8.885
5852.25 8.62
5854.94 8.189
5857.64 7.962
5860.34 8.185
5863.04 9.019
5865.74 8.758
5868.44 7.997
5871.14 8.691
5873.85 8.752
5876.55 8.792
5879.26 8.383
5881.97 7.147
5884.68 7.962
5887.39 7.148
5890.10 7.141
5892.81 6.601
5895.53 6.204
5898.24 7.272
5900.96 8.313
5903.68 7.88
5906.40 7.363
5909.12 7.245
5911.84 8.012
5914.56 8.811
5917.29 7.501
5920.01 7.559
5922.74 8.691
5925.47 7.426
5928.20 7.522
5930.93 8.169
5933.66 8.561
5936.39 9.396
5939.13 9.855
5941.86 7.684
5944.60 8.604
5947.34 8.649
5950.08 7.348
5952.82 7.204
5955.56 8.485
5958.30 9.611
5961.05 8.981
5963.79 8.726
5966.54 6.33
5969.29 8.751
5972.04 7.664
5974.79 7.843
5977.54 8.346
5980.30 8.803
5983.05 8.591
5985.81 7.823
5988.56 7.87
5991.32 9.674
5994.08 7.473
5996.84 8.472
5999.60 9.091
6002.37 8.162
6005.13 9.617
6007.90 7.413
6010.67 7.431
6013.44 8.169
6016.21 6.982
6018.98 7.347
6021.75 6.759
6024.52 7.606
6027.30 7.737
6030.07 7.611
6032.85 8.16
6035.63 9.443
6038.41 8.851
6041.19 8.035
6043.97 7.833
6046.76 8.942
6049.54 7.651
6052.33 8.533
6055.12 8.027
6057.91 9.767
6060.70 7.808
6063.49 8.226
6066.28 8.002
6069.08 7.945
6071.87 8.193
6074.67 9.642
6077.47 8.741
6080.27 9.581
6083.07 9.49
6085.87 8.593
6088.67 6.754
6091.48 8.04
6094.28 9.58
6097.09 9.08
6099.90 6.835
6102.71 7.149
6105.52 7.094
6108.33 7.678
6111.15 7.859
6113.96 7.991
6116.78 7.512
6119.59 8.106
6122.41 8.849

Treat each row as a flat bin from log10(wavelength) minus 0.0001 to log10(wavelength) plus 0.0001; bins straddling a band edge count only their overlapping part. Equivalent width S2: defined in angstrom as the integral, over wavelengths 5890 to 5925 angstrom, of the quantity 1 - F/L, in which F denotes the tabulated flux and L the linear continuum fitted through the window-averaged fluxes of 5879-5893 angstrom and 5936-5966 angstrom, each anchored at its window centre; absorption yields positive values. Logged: 0.75 angstrom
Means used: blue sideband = 7.39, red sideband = 8.51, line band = 7.6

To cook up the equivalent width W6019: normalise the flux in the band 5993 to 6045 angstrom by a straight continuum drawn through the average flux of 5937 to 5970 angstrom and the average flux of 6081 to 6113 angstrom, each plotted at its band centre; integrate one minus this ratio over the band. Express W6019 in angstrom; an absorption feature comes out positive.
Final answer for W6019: 1.3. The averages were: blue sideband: 8.37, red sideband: 8.05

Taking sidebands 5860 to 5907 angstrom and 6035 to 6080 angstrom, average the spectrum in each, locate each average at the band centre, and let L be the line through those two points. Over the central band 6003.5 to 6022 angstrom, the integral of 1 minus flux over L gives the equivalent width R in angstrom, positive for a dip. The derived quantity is 1.3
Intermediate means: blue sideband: 7.87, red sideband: 8.49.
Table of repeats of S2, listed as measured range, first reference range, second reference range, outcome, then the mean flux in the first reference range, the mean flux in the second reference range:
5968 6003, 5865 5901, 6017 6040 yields -2.1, 7.76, 7.92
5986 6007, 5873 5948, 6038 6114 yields -1.1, 7.94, 8.28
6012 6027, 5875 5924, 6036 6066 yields 1.5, 7.67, 8.39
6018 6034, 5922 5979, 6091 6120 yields 1.1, 8.27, 7.89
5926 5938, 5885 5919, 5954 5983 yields -0.8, 7.48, 8.36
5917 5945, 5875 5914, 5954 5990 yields -1.3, 7.57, 8.29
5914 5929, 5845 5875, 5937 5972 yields 0.9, 8.51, 8.35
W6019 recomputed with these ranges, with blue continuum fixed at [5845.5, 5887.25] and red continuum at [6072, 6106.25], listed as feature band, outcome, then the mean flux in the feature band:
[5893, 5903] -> 1.4 angstrom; 7.22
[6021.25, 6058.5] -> 0.8 angstrom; 8.21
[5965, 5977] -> 1.0 angstrom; 7.71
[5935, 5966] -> -0.6 angstrom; 8.53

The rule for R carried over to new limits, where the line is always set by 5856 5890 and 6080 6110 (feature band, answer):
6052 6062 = -0.5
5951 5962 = -0.5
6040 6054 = -0.1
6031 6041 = -0.7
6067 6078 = -0.6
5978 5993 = -0.7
